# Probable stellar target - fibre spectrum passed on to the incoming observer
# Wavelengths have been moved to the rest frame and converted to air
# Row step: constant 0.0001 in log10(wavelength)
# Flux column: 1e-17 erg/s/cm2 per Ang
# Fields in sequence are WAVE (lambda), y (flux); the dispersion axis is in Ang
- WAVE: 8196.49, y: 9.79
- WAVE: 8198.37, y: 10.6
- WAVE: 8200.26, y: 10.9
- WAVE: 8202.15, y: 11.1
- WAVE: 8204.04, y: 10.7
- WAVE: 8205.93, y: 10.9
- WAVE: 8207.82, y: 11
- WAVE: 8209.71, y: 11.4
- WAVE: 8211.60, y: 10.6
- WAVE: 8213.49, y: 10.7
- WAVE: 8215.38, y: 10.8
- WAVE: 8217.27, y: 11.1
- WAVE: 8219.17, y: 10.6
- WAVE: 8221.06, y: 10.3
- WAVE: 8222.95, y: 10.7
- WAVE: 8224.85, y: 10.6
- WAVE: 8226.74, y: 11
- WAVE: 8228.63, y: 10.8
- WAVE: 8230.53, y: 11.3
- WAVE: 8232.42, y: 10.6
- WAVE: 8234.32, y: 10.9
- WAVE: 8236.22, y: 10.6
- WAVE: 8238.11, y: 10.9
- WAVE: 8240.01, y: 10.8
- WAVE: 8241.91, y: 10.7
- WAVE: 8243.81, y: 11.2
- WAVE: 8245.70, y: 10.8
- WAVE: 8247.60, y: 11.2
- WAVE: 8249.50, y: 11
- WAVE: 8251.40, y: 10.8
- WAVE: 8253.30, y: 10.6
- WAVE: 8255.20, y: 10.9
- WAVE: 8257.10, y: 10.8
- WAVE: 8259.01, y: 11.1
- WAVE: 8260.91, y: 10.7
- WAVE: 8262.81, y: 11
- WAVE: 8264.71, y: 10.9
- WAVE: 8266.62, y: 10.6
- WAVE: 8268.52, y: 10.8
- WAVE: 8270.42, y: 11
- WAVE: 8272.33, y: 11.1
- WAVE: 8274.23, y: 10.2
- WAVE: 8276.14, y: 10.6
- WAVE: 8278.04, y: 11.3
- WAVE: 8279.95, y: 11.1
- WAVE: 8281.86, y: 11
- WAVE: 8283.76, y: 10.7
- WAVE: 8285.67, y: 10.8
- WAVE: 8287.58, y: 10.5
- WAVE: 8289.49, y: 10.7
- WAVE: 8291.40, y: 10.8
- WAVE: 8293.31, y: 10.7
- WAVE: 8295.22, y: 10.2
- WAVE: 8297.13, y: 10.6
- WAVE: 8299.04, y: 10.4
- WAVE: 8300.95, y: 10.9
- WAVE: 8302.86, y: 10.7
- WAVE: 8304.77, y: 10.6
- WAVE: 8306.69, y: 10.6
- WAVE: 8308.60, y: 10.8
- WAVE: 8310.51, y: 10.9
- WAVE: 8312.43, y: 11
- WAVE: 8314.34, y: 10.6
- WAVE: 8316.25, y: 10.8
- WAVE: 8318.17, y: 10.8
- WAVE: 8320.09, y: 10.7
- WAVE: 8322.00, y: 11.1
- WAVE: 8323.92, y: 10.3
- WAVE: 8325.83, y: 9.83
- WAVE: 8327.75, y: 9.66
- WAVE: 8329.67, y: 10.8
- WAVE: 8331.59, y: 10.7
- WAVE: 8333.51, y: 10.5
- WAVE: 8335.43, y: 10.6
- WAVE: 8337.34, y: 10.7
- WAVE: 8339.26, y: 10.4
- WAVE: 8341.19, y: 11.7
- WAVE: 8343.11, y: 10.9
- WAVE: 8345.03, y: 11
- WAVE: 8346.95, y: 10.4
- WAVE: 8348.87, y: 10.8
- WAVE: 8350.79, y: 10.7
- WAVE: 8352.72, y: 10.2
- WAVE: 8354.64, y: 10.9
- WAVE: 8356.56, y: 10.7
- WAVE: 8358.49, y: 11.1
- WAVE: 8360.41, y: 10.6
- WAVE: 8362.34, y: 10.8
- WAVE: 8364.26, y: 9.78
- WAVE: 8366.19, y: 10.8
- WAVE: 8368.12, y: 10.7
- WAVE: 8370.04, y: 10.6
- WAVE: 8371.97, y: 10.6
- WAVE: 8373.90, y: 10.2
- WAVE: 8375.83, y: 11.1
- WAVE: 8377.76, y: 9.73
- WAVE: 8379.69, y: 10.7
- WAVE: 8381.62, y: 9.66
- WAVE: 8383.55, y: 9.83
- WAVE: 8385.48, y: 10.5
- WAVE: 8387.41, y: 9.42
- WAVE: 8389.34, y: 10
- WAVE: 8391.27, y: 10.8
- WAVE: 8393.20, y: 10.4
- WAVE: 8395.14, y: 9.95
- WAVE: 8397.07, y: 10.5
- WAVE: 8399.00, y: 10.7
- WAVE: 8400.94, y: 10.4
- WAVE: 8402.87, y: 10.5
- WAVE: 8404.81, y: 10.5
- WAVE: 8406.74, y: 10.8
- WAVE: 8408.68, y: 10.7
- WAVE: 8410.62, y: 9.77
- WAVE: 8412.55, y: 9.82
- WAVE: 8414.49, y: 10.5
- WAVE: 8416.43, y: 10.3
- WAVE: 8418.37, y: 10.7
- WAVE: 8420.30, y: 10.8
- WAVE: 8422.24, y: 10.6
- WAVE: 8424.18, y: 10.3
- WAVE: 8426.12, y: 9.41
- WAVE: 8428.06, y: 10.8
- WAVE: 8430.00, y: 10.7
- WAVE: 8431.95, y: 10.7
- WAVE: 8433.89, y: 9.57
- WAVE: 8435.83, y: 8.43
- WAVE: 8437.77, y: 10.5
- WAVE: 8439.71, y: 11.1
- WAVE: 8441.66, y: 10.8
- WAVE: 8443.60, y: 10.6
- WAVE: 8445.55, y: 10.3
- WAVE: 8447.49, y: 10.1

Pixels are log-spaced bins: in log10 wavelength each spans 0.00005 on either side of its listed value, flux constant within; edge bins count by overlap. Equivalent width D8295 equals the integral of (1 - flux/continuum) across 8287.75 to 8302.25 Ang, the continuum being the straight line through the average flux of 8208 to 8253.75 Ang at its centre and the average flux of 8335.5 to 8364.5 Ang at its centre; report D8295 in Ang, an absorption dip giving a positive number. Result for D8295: 0.23 Ang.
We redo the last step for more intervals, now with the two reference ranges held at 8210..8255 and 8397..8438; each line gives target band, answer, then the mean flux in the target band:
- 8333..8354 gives -0.42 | 10.7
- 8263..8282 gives -0.27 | 10.9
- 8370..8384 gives 0.16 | 10.3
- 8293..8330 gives 0.03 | 10.6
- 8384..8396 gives 0.26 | 10.2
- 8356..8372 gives -0.26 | 10.6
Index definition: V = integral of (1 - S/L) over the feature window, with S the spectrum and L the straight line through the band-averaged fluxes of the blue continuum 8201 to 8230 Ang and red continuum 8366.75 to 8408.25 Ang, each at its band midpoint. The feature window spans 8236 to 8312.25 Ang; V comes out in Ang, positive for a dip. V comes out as -0.9 Ang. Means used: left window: 10.8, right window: 10.4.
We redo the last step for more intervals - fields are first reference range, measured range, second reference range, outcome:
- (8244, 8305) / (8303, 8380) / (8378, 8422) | -0.7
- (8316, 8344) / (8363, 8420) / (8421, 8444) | 0.4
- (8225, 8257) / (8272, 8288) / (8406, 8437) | -0.1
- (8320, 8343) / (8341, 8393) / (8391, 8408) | 0.2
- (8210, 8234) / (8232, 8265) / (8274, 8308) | -0.4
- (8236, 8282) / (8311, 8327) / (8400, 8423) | 0.1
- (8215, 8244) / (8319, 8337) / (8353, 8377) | 0.3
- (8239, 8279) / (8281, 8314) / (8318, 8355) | 0.1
